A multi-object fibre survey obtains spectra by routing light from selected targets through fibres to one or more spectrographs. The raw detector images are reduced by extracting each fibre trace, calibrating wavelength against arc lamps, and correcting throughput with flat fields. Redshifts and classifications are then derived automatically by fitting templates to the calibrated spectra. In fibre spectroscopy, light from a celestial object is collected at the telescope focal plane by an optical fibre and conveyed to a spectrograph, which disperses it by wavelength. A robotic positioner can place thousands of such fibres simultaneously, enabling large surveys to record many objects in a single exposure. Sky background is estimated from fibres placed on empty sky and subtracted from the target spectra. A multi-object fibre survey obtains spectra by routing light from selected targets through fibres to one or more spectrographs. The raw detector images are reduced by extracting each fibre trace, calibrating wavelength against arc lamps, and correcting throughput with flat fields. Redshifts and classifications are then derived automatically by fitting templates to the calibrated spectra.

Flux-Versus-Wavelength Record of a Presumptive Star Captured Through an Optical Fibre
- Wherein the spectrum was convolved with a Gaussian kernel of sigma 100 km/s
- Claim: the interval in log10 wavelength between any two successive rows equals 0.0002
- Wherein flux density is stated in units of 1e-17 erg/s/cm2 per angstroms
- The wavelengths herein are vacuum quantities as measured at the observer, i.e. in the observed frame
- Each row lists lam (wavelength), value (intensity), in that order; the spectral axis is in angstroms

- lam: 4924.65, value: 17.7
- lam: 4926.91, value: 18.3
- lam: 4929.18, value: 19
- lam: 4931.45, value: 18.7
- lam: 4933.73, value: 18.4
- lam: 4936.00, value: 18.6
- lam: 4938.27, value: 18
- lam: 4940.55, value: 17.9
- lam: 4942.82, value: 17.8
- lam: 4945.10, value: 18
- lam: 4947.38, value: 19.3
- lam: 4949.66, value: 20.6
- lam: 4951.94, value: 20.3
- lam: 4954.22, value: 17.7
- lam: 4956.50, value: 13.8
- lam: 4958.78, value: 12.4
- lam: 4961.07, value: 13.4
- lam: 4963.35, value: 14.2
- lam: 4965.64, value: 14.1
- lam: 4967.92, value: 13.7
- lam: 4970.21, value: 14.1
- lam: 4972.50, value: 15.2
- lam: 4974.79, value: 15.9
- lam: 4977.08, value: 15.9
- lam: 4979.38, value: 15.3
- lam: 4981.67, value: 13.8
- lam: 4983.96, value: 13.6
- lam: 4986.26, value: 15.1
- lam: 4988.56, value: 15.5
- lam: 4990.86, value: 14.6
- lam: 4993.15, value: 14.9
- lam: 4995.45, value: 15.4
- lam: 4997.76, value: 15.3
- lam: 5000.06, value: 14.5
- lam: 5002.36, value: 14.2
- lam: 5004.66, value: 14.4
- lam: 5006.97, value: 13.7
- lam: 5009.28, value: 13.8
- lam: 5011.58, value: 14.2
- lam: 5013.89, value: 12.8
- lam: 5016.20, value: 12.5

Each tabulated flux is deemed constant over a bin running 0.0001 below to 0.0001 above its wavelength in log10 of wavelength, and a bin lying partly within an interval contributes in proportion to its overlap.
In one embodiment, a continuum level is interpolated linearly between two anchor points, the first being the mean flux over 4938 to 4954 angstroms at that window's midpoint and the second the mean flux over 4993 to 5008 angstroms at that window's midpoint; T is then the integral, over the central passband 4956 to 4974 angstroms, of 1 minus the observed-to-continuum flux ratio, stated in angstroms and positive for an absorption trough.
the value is 3.55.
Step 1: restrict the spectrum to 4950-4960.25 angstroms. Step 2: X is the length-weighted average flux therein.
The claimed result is 16.3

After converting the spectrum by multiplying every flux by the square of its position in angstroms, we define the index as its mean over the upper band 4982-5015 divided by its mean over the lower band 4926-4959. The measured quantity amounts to 0.82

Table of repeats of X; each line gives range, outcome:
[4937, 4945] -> 17.9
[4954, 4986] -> 14.4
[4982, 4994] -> 14.7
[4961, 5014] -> 14.5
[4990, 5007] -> 14.7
